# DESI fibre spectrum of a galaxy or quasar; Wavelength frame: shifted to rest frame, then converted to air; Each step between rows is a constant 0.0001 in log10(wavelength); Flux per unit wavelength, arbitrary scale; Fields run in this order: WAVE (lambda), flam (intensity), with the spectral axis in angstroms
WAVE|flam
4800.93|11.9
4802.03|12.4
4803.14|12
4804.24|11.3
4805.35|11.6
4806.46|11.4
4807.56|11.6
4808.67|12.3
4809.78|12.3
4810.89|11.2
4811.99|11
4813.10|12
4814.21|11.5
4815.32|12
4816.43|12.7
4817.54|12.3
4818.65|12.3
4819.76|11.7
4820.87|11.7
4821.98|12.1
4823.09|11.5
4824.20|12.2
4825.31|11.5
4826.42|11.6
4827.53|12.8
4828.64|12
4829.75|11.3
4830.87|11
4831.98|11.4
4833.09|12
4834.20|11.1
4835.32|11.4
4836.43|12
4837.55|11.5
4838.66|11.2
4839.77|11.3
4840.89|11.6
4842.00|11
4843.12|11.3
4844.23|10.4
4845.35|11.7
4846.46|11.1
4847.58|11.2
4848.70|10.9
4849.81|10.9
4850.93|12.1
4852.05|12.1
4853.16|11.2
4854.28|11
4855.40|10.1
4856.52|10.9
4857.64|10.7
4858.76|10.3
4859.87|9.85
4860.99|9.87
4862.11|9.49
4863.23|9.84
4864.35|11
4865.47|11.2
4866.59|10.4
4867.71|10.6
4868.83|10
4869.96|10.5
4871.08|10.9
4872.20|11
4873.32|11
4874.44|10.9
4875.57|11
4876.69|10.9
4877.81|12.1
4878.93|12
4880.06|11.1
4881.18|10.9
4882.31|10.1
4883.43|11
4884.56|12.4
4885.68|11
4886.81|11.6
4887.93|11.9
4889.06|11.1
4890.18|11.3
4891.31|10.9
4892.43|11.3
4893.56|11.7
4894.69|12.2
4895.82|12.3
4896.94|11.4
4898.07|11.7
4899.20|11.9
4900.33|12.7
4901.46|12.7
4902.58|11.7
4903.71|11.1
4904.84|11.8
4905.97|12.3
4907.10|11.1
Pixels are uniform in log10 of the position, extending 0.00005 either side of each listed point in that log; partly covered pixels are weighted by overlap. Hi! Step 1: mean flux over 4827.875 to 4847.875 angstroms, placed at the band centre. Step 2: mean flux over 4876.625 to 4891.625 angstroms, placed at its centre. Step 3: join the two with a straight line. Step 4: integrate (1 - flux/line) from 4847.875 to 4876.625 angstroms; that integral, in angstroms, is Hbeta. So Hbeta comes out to 1.61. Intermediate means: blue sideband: 11.4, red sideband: 11.3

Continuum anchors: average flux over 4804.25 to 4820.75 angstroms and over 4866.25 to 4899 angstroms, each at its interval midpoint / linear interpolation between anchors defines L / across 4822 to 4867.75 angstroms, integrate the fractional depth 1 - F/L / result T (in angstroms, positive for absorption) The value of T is 1.6 angstroms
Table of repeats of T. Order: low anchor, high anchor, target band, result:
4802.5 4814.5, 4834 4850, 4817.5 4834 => -0.50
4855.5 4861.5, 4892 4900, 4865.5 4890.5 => 0.03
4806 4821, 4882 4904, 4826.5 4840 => 0.25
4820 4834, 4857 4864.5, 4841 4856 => -0.65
